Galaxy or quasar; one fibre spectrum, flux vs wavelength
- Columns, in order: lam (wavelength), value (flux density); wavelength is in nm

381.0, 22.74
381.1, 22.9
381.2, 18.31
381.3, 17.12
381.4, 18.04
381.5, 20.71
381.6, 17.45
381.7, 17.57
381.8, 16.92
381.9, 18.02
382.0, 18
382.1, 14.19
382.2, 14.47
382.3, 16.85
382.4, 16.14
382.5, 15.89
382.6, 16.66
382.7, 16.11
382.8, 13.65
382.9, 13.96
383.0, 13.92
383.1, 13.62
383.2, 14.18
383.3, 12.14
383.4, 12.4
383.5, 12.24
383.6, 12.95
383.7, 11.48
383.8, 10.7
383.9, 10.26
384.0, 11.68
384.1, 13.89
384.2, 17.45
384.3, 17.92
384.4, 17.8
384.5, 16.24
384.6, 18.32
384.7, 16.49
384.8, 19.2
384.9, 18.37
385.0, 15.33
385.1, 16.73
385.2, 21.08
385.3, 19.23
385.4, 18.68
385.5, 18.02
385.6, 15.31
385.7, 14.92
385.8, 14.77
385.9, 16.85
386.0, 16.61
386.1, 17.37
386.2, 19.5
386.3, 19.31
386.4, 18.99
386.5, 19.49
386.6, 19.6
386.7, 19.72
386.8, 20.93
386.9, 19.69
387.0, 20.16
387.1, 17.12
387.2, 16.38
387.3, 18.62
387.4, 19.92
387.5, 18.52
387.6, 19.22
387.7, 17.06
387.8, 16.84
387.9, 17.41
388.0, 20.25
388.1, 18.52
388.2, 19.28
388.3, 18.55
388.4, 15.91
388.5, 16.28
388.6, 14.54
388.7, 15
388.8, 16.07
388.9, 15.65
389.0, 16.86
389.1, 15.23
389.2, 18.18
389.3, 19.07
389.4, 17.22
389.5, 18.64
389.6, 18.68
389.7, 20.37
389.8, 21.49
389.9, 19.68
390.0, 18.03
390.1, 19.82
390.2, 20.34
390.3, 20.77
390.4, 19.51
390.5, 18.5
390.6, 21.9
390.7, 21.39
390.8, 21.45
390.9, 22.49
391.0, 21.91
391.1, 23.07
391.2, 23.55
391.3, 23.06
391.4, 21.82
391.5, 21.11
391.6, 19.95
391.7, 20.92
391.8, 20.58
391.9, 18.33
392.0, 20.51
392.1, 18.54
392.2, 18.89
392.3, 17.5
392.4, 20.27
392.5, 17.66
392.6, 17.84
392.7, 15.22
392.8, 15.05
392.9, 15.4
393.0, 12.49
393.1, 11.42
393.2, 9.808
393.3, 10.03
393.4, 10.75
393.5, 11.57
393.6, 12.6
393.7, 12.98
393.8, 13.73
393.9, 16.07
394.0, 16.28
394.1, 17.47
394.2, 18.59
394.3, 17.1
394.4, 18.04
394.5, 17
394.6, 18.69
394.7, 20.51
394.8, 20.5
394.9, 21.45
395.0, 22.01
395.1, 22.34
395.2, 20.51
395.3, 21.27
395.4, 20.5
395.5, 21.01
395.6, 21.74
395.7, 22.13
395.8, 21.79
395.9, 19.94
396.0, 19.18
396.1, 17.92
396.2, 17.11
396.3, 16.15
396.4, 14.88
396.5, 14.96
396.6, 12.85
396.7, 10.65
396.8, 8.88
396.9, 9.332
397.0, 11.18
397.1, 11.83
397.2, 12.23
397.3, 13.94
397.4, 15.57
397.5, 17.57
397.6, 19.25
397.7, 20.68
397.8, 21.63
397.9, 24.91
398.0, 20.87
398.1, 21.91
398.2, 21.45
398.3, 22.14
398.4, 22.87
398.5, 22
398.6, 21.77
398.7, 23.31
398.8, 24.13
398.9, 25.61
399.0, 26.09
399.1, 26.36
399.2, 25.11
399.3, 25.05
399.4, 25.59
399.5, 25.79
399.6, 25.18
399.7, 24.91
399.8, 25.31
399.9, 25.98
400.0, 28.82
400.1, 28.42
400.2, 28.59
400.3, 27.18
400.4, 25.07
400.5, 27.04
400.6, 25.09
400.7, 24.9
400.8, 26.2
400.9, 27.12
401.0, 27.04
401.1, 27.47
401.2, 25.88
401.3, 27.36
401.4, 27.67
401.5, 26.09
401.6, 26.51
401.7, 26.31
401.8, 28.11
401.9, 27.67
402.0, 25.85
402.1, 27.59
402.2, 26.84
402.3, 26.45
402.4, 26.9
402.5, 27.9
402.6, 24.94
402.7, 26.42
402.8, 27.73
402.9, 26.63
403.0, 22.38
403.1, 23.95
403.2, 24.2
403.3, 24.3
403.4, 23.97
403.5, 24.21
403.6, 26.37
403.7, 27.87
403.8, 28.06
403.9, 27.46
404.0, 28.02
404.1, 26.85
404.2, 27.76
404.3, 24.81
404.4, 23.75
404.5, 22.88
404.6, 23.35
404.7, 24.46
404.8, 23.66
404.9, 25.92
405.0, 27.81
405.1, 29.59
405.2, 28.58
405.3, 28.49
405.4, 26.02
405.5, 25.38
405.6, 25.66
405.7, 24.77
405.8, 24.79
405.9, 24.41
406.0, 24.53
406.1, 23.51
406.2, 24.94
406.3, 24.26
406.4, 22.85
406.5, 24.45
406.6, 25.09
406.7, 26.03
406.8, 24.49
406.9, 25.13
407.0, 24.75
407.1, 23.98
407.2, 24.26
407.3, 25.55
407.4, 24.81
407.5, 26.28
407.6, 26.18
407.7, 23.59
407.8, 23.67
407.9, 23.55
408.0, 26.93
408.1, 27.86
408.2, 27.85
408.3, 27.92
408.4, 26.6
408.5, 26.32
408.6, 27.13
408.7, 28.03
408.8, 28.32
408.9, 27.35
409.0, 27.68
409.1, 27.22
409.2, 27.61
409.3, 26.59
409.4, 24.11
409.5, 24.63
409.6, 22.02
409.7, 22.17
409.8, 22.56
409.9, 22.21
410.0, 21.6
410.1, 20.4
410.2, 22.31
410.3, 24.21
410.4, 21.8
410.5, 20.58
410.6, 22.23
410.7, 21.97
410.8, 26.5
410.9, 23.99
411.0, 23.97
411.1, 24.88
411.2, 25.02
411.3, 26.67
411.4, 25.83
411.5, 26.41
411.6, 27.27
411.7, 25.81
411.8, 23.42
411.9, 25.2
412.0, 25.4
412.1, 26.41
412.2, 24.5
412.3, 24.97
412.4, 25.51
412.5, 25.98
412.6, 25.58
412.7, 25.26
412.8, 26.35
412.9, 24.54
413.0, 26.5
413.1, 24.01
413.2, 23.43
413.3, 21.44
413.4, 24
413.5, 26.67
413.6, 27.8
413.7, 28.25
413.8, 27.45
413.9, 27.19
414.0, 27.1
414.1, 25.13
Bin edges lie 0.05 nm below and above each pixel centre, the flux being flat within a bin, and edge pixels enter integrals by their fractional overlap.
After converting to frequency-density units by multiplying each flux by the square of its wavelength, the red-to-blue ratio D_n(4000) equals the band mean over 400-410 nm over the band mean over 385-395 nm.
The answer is 1.54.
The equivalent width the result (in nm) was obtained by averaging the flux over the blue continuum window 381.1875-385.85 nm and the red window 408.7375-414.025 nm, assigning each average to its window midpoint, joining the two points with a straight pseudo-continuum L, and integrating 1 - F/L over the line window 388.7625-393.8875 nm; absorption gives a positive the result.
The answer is 0.09 nm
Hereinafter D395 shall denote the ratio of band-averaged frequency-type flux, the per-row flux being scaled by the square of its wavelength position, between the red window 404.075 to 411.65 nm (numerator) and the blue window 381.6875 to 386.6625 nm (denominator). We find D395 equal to 1.76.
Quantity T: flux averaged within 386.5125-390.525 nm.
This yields 18.4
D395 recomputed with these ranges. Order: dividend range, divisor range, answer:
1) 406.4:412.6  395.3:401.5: 1.21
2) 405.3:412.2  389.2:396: 1.45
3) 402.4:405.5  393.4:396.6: 1.50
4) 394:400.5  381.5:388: 1.32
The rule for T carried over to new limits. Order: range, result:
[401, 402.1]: 26.9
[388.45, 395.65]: 18.3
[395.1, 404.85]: 23.1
